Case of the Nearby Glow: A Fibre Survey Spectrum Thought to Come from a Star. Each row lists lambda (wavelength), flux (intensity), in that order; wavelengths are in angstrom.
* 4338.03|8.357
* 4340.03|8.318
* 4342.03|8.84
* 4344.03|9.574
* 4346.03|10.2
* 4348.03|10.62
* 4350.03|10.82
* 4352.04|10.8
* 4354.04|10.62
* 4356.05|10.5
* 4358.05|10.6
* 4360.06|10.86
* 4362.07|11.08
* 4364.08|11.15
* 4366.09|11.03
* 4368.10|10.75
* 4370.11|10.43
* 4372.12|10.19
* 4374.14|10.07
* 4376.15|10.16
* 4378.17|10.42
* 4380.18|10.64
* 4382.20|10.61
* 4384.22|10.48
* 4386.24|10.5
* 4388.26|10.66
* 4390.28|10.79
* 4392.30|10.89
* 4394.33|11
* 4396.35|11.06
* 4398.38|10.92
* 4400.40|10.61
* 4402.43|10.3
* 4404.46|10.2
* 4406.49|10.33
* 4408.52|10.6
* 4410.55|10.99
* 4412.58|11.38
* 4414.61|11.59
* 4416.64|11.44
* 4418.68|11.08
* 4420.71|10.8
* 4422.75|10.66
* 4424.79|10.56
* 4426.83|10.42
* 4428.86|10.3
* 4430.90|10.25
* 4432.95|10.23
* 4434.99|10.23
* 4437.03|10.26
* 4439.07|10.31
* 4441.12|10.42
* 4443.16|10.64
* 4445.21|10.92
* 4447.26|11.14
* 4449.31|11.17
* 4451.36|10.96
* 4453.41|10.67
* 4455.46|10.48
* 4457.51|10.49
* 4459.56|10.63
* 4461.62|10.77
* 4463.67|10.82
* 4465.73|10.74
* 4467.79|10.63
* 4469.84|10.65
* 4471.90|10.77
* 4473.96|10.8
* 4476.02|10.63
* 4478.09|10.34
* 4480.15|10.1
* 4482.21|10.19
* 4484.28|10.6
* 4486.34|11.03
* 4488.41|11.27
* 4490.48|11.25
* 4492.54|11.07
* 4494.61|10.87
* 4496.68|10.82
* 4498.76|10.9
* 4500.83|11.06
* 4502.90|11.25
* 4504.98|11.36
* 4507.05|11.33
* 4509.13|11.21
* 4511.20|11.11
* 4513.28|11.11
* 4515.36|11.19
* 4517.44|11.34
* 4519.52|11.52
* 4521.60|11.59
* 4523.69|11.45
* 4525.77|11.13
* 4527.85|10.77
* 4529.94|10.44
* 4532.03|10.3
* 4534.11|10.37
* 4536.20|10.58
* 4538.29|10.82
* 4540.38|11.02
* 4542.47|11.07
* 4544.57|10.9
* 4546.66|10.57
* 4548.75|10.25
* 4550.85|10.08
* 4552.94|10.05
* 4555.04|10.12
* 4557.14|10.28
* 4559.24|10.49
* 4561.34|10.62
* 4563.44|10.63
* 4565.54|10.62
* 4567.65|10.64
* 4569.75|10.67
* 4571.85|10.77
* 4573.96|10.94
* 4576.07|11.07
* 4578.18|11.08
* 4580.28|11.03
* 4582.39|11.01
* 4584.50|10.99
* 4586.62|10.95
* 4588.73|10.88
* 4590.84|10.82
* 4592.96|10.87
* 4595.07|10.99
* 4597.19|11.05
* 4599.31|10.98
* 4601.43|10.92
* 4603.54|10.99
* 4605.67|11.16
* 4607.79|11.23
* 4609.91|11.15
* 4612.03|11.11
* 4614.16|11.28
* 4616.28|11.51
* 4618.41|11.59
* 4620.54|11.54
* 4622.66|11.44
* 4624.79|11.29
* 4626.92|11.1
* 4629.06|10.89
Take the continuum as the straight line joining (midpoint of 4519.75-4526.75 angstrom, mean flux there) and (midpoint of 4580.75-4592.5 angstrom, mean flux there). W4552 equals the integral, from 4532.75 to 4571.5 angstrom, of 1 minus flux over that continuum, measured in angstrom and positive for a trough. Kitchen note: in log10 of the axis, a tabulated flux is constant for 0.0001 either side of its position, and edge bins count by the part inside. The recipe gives 2.2 angstrom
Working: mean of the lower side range 11.4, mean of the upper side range 10.9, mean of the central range 10.5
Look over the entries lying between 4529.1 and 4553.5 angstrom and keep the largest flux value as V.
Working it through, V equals 11.07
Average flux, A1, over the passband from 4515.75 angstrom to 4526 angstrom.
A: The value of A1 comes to 11.4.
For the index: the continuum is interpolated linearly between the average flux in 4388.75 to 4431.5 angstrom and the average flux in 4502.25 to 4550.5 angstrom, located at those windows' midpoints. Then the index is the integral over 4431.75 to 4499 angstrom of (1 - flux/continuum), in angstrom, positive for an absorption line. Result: 1.1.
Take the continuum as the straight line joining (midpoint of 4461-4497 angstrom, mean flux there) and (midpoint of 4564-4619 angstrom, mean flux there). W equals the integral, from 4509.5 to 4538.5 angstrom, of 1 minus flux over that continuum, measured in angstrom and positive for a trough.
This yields -0.38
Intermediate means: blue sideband 10.7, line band 11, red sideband 11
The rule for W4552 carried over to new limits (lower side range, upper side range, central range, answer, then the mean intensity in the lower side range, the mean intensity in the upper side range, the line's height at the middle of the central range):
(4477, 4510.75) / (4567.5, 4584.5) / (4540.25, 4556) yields 0.6 angstrom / 10.9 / 10.9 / 10.9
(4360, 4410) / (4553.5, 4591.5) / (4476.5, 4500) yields -0.2 angstrom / 10.6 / 10.7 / 10.7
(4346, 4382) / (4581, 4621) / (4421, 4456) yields 0.6 angstrom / 10.6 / 11.1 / 10.8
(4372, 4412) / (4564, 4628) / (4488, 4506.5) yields -0.5 angstrom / 10.6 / 11.1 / 10.8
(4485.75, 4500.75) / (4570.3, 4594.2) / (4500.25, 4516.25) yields -0.3 angstrom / 11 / 10.9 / 11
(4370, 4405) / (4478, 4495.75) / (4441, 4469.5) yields -0.1 angstrom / 10.6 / 10.8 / 10.7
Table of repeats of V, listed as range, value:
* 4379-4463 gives 11.59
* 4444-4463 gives 11.17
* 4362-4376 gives 11.15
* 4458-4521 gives 11.52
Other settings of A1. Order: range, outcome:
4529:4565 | 10.5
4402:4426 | 10.8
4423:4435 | 10.4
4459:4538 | 10.9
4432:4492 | 10.7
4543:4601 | 10.7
